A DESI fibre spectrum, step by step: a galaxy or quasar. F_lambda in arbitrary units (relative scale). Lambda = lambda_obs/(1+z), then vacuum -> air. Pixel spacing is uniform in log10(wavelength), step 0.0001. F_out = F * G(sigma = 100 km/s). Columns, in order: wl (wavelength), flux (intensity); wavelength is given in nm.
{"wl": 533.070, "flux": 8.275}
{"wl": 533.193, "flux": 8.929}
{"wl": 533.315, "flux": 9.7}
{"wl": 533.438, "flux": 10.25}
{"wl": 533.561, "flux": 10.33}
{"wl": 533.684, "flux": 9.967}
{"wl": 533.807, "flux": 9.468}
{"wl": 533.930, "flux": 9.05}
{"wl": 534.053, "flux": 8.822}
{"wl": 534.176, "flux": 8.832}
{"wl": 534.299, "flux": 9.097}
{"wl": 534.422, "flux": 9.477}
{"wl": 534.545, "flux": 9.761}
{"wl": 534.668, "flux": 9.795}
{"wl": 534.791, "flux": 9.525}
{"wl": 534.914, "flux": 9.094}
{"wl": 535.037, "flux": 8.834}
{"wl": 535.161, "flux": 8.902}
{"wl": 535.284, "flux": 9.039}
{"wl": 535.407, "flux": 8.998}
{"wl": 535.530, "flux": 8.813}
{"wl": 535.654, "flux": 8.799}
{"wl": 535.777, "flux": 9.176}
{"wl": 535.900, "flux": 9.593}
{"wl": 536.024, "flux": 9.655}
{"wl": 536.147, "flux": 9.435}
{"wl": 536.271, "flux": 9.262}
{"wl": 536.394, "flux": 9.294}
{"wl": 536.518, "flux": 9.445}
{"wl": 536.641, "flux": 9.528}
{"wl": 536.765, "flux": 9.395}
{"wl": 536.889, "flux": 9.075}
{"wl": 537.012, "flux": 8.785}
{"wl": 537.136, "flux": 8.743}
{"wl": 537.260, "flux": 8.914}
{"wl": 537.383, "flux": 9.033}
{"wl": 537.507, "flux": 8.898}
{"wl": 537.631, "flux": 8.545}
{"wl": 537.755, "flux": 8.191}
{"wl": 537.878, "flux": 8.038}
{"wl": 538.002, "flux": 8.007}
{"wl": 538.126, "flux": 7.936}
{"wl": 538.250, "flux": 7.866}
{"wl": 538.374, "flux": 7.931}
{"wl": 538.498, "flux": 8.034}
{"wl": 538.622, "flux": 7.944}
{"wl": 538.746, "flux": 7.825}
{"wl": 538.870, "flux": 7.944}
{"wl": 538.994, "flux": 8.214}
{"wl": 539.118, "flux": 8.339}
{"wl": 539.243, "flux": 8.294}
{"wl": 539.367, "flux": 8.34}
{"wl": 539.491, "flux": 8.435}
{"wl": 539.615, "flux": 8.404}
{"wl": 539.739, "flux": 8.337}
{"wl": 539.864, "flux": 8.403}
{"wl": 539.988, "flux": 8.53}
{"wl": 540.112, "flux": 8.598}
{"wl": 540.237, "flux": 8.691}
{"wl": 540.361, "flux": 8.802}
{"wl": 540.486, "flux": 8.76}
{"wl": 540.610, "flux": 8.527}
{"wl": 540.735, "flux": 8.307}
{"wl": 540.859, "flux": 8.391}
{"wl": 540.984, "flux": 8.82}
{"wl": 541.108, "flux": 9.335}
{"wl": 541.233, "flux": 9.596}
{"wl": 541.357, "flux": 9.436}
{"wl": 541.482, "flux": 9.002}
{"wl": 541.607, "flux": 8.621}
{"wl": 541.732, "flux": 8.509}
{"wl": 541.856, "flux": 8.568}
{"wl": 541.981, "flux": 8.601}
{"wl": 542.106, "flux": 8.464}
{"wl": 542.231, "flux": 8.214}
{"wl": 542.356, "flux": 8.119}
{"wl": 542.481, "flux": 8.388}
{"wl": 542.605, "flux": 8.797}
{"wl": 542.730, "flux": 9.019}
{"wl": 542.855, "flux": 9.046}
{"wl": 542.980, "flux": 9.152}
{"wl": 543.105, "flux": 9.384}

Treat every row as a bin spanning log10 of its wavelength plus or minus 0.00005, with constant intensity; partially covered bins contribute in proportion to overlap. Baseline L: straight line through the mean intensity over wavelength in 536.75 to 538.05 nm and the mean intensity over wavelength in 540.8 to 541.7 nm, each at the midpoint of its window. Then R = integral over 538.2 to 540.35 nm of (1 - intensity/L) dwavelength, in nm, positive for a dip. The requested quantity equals 0.14 nm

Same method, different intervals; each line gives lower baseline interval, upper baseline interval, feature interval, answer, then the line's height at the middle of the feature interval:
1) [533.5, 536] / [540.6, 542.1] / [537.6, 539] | 0.16 nm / 9.02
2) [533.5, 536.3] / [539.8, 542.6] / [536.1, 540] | 0.19 nm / 8.98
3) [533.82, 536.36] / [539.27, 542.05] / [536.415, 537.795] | 0.01 nm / 9.02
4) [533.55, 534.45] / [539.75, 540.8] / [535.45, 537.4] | -0.03 nm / 9.03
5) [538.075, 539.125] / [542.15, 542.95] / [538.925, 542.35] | -0.12 nm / 8.32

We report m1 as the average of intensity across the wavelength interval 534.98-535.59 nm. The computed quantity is 8.92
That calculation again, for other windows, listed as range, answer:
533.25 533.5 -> 9.97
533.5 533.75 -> 10.1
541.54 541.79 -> 8.55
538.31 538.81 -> 7.93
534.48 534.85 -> 9.7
